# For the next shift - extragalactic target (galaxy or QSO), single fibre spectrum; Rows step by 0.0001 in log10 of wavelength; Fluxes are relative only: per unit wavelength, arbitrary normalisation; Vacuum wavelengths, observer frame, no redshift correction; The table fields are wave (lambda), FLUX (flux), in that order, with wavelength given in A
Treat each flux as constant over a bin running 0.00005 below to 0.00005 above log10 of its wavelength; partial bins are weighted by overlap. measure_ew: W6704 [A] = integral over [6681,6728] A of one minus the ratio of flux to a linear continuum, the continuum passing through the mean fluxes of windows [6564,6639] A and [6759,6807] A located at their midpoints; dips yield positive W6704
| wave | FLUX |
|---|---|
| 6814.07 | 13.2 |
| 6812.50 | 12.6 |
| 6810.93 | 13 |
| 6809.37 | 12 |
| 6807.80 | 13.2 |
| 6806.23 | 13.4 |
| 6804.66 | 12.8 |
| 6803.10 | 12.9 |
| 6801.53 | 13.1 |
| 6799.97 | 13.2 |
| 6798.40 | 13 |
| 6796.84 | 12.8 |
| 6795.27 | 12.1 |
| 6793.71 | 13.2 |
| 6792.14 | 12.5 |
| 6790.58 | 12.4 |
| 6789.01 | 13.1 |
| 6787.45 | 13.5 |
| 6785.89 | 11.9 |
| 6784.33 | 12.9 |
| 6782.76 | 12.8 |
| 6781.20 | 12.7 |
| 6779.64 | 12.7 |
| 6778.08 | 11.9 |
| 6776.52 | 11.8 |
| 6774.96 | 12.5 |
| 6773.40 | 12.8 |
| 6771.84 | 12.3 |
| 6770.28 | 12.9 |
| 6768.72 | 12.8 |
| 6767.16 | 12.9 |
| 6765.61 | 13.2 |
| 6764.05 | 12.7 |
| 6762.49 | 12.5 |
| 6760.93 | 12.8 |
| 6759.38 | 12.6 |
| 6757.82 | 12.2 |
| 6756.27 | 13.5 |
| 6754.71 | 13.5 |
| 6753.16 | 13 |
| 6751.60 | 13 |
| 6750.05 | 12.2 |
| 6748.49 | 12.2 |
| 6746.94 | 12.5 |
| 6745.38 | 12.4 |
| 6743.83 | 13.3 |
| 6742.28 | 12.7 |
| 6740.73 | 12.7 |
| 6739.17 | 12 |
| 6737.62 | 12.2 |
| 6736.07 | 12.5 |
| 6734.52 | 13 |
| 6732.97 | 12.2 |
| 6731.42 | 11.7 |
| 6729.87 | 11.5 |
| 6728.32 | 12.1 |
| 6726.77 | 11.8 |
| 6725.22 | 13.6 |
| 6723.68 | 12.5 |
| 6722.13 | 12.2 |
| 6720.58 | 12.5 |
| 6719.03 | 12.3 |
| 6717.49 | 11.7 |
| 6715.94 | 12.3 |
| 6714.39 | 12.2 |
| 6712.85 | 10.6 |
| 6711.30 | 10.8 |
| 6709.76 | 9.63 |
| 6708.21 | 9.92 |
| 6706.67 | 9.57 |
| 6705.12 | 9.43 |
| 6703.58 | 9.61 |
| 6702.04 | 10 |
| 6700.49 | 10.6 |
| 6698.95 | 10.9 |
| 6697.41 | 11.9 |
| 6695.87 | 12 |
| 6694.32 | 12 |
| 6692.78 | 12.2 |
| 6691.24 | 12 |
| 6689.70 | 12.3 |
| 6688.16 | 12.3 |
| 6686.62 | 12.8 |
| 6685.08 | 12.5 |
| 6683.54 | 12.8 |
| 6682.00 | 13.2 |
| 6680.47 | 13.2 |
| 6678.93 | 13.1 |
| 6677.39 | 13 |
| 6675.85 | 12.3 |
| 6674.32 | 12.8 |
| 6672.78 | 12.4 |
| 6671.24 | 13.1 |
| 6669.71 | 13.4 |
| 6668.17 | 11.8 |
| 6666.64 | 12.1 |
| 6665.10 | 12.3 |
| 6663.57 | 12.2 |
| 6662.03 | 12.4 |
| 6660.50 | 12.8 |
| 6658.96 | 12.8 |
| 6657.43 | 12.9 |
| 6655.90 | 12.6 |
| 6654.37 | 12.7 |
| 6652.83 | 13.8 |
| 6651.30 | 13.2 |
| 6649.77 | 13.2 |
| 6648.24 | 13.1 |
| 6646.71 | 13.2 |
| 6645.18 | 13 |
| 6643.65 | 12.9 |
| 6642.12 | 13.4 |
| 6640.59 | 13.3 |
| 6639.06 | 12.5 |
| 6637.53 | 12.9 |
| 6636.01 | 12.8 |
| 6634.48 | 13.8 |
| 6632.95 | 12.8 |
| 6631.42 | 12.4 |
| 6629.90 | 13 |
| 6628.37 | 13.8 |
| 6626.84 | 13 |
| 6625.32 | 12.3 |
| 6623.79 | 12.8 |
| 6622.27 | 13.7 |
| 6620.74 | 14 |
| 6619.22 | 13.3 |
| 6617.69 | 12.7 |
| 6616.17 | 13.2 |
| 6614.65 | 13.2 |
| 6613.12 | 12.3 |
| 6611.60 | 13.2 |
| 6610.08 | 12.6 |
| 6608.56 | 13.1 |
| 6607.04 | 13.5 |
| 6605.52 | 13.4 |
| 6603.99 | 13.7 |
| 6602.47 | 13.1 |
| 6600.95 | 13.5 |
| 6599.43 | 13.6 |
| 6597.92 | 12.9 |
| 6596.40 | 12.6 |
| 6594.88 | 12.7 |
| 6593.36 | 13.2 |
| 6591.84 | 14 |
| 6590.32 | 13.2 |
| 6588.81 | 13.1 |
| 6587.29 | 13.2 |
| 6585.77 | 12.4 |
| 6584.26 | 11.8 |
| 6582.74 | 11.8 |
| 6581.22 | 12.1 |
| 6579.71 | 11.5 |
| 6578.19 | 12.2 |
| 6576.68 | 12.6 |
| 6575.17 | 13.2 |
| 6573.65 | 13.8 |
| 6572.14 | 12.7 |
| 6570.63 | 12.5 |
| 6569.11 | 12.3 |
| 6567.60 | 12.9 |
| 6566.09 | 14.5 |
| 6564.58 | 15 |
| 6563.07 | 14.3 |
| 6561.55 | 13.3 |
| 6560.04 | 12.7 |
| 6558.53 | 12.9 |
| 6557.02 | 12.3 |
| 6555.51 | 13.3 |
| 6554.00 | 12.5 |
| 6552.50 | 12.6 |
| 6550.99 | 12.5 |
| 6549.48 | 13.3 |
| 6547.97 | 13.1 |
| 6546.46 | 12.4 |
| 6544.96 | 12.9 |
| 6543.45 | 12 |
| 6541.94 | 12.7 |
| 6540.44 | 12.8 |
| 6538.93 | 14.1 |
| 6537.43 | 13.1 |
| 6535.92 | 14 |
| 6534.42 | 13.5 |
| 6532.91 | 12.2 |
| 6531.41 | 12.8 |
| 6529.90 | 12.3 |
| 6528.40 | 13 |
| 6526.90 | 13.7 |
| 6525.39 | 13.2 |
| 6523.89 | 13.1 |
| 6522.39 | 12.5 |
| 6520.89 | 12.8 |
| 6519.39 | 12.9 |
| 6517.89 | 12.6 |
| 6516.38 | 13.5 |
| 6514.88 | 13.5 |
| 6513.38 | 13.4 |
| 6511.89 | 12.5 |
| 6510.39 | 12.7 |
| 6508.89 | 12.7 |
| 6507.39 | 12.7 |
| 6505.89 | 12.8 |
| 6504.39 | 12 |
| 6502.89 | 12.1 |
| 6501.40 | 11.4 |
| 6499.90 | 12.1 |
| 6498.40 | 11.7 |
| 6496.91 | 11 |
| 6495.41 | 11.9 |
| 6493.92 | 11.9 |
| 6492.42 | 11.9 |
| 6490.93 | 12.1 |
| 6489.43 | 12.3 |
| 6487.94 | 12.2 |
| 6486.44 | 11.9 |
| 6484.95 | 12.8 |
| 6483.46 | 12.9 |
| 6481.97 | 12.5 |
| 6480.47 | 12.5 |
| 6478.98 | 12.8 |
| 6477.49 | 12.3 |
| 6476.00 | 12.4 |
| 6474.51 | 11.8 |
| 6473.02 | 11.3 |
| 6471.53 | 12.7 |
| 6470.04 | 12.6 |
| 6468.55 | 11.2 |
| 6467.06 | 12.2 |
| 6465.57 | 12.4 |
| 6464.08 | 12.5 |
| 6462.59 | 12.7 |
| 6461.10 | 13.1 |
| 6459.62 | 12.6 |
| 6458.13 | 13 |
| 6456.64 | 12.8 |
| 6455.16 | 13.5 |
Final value 4.5 A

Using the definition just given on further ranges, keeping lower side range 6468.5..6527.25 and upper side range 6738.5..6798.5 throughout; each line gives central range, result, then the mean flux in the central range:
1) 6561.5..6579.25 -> -1.1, 13.2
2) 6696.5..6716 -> 3.2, 10.5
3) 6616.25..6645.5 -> -1.2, 13.1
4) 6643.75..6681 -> -0.7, 12.8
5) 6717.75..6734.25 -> 0.5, 12.3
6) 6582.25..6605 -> -0.9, 13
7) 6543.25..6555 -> -0.2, 12.7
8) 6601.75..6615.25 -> -0.6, 13.1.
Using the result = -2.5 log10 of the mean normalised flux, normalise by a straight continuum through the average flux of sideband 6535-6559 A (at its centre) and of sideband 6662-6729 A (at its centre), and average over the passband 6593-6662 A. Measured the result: -0.060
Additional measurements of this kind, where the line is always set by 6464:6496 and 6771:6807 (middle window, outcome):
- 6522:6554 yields -0.053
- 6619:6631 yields -0.064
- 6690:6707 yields 0.145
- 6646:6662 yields -0.043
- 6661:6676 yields 0.002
